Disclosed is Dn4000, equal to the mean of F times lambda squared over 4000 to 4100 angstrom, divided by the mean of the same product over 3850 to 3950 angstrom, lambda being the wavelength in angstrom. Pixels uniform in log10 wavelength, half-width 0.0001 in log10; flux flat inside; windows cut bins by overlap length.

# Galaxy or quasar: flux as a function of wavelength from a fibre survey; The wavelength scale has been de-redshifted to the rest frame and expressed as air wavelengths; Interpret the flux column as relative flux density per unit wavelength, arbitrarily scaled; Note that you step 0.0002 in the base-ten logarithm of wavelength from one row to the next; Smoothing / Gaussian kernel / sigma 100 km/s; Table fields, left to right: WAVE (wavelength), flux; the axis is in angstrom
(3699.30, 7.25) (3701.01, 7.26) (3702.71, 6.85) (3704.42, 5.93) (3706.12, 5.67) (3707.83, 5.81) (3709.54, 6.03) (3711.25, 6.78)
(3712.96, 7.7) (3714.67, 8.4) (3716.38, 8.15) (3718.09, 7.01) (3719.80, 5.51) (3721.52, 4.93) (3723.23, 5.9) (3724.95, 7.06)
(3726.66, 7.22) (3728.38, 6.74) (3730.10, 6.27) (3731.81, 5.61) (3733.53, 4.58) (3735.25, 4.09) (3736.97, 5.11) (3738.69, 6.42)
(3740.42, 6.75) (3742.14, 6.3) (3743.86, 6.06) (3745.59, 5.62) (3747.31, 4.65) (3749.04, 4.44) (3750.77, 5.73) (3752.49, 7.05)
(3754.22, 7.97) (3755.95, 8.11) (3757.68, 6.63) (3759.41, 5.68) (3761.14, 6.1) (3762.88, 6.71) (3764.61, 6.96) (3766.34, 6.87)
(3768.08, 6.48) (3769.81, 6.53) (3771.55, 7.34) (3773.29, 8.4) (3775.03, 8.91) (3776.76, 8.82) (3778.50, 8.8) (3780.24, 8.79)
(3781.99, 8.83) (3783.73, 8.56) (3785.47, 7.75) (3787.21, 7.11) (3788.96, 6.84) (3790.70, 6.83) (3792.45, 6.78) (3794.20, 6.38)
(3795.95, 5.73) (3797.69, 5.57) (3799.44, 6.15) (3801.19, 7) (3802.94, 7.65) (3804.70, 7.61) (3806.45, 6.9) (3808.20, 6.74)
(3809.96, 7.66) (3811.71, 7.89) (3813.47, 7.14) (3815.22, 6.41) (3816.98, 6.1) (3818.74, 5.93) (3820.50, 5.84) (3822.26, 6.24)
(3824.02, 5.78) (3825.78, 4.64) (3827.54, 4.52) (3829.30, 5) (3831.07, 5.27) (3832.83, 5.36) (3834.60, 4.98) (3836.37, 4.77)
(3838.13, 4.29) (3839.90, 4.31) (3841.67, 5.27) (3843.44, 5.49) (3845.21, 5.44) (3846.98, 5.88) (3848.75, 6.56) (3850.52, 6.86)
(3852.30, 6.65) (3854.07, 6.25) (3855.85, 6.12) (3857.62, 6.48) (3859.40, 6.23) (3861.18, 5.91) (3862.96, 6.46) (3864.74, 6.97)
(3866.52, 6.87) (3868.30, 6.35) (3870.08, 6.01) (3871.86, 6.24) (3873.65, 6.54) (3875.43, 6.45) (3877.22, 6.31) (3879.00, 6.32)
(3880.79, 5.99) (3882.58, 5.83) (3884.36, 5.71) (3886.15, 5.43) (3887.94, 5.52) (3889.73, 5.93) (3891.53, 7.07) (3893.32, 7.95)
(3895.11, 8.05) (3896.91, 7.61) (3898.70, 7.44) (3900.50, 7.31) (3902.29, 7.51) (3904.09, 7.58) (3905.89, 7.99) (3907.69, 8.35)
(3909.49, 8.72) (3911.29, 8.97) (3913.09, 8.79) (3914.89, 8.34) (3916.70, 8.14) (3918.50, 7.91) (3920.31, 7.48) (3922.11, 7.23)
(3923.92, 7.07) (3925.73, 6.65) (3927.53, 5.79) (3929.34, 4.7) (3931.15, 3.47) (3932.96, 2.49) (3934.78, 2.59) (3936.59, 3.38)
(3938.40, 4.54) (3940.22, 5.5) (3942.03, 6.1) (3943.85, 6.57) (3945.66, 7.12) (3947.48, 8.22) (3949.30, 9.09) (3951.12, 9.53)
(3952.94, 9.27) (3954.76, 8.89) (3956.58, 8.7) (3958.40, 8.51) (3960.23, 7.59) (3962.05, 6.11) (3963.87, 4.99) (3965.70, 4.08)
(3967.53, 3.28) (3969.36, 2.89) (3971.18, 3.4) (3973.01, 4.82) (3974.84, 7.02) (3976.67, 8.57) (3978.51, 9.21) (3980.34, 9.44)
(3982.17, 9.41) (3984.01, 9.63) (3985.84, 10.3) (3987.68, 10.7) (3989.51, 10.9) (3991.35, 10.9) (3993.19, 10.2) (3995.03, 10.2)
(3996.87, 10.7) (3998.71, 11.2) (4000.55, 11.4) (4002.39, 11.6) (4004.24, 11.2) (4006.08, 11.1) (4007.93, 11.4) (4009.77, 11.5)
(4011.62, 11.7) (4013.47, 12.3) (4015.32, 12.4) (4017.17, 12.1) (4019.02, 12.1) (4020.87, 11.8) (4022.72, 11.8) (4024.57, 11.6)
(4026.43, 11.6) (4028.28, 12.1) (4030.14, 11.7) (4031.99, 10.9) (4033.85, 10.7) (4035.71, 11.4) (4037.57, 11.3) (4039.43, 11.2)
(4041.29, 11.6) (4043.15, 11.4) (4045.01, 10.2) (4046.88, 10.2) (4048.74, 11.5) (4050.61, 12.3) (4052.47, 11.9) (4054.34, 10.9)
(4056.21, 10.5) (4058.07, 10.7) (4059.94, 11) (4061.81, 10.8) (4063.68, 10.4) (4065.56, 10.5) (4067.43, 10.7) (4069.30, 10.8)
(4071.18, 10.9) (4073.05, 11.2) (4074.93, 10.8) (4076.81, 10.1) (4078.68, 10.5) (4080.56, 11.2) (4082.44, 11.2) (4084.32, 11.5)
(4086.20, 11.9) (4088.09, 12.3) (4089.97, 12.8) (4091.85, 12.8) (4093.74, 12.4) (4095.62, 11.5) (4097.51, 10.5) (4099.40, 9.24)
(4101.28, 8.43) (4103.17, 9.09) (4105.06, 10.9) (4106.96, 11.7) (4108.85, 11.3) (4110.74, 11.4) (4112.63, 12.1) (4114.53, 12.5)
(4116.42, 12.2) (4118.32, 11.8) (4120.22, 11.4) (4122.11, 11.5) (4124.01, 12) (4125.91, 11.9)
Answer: 1.85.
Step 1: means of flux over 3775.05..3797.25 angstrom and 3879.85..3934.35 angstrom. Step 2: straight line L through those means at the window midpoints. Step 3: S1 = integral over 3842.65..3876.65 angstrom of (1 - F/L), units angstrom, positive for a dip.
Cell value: 4.0 angstrom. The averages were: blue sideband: 7.61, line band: 6.31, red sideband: 6.86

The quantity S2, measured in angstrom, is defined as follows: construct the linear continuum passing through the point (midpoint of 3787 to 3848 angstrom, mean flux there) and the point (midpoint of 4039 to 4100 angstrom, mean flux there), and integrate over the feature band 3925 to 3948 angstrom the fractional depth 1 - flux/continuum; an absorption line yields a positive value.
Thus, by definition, 9.1 angstrom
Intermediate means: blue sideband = 6.03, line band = 5.1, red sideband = 11.1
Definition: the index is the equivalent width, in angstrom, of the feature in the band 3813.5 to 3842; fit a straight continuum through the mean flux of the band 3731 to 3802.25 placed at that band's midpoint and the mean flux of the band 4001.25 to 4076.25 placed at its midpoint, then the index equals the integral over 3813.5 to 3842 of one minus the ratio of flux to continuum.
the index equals 8.76 angstrom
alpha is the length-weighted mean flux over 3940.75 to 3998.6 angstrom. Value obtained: 7.98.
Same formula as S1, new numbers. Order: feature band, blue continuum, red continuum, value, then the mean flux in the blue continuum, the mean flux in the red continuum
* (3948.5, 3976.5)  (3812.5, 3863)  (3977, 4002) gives 8.4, 5.72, 10.3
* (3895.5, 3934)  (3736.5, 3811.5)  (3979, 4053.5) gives 9.3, 6.93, 11.2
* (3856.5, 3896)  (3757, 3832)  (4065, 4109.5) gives 7.9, 6.83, 11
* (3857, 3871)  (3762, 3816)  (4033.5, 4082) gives 3.2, 7.3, 11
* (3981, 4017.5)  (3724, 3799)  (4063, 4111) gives -4.3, 6.72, 11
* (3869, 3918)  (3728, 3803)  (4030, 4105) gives 8.2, 6.71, 11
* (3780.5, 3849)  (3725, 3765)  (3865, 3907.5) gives 1.7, 6.13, 6.73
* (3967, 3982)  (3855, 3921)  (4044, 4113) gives 4.3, 7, 11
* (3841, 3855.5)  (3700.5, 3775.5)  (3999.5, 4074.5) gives 3.8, 6.45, 11.3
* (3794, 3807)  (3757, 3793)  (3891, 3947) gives 1.2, 7.43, 6.73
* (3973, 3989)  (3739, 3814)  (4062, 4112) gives 1.0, 6.99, 11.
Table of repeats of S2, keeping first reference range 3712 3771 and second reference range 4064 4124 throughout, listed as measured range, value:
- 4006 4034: -4.2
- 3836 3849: 4.3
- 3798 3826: 2.6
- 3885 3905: 3.4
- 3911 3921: 0.6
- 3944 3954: 0.8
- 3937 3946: 3.3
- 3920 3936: 6.7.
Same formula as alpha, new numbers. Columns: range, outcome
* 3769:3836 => 6.79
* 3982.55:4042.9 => 11.3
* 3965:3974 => 3.71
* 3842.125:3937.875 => 6.5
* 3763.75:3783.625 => 7.91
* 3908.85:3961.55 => 6.93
